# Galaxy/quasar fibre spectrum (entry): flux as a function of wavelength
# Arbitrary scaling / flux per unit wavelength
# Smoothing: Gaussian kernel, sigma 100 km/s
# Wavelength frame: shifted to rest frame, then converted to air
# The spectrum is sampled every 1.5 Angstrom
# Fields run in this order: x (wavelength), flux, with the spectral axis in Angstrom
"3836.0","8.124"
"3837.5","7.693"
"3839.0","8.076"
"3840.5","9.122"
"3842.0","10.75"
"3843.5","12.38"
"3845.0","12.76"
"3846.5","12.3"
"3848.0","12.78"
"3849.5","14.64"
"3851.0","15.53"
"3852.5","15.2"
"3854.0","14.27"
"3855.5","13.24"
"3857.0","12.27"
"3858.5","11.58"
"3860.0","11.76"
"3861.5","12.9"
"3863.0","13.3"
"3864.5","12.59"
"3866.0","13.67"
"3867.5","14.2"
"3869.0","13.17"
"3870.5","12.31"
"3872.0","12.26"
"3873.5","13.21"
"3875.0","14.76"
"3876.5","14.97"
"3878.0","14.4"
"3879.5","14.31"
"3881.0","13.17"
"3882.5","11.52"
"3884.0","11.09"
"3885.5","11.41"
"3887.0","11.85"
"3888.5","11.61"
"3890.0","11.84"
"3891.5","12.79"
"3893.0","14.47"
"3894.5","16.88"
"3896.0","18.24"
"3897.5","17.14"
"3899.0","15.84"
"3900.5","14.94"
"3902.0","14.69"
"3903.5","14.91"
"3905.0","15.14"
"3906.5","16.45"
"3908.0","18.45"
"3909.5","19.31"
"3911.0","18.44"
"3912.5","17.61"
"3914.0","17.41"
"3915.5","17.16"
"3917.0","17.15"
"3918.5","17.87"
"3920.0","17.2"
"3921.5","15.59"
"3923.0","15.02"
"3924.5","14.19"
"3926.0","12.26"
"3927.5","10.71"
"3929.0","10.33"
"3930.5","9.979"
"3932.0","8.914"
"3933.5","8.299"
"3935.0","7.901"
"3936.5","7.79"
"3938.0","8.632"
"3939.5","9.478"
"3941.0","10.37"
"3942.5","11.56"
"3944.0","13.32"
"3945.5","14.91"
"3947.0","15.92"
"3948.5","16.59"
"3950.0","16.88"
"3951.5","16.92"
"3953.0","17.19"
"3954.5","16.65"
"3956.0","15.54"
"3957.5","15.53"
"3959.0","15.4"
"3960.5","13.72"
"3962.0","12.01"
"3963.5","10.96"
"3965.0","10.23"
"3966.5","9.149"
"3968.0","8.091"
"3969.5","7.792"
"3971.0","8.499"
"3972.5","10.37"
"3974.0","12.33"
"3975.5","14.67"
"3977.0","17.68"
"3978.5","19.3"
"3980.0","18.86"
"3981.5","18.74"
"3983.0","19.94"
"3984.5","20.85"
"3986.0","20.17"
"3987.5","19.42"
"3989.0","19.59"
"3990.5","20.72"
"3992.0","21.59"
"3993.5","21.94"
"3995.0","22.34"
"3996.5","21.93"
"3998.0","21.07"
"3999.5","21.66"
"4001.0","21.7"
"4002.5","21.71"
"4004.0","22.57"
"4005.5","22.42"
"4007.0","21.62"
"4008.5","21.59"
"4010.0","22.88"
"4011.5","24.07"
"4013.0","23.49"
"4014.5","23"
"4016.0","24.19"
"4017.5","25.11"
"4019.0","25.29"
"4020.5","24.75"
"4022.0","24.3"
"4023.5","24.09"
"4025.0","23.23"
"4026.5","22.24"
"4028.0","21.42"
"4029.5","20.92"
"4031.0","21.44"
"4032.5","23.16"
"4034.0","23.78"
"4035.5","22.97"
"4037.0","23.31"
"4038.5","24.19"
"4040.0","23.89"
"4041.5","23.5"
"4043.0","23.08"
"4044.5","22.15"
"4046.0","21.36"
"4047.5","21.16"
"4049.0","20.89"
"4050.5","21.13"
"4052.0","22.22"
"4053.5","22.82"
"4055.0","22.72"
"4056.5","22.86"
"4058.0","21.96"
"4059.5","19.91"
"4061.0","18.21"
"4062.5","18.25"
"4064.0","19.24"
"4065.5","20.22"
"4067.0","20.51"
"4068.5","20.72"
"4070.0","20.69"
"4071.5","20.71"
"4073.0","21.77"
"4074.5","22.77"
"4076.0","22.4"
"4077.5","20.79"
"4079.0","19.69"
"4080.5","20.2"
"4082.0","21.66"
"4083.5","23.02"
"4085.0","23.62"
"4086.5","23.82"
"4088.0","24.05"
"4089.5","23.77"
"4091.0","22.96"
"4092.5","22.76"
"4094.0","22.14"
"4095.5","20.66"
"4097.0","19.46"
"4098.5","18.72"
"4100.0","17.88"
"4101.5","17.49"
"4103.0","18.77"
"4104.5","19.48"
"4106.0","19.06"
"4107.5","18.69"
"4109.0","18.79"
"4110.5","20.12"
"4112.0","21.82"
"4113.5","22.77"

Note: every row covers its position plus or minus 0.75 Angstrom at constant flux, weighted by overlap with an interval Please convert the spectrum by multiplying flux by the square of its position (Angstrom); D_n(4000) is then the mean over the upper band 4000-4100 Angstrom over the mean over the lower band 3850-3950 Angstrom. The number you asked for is 1.73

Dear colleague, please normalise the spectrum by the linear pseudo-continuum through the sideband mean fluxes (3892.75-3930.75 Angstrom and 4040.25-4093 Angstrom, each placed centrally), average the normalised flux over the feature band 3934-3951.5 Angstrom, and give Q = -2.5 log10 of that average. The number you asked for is 0.353 mag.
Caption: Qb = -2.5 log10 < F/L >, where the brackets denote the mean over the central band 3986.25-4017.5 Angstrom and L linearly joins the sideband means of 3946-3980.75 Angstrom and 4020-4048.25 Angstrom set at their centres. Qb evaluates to -0.172 mag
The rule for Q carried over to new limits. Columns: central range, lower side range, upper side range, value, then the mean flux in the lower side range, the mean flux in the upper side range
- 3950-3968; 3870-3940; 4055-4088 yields 0.17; 13.8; 21.2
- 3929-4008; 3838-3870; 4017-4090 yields 0.18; 12.6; 22.1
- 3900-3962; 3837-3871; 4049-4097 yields 0.10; 12.5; 21.5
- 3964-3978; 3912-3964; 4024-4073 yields 0.40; 13.6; 21.7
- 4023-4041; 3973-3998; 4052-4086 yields -0.13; 19.3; 21.2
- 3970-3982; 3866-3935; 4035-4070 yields 0.21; 14.2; 21.6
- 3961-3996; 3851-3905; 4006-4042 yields 0.27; 13.7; 23.3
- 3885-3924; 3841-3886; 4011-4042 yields 0.00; 13.1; 23.4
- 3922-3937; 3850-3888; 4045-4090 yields 0.41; 13.2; 21.4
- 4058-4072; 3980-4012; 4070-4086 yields 0.09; 21.3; 21.7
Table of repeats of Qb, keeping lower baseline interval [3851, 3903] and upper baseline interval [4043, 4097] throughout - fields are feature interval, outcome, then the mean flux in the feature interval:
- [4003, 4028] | -0.21 mag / 23.4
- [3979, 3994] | -0.12 mag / 20.1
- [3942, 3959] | 0.07 mag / 15.6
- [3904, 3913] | -0.17 mag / 17.5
